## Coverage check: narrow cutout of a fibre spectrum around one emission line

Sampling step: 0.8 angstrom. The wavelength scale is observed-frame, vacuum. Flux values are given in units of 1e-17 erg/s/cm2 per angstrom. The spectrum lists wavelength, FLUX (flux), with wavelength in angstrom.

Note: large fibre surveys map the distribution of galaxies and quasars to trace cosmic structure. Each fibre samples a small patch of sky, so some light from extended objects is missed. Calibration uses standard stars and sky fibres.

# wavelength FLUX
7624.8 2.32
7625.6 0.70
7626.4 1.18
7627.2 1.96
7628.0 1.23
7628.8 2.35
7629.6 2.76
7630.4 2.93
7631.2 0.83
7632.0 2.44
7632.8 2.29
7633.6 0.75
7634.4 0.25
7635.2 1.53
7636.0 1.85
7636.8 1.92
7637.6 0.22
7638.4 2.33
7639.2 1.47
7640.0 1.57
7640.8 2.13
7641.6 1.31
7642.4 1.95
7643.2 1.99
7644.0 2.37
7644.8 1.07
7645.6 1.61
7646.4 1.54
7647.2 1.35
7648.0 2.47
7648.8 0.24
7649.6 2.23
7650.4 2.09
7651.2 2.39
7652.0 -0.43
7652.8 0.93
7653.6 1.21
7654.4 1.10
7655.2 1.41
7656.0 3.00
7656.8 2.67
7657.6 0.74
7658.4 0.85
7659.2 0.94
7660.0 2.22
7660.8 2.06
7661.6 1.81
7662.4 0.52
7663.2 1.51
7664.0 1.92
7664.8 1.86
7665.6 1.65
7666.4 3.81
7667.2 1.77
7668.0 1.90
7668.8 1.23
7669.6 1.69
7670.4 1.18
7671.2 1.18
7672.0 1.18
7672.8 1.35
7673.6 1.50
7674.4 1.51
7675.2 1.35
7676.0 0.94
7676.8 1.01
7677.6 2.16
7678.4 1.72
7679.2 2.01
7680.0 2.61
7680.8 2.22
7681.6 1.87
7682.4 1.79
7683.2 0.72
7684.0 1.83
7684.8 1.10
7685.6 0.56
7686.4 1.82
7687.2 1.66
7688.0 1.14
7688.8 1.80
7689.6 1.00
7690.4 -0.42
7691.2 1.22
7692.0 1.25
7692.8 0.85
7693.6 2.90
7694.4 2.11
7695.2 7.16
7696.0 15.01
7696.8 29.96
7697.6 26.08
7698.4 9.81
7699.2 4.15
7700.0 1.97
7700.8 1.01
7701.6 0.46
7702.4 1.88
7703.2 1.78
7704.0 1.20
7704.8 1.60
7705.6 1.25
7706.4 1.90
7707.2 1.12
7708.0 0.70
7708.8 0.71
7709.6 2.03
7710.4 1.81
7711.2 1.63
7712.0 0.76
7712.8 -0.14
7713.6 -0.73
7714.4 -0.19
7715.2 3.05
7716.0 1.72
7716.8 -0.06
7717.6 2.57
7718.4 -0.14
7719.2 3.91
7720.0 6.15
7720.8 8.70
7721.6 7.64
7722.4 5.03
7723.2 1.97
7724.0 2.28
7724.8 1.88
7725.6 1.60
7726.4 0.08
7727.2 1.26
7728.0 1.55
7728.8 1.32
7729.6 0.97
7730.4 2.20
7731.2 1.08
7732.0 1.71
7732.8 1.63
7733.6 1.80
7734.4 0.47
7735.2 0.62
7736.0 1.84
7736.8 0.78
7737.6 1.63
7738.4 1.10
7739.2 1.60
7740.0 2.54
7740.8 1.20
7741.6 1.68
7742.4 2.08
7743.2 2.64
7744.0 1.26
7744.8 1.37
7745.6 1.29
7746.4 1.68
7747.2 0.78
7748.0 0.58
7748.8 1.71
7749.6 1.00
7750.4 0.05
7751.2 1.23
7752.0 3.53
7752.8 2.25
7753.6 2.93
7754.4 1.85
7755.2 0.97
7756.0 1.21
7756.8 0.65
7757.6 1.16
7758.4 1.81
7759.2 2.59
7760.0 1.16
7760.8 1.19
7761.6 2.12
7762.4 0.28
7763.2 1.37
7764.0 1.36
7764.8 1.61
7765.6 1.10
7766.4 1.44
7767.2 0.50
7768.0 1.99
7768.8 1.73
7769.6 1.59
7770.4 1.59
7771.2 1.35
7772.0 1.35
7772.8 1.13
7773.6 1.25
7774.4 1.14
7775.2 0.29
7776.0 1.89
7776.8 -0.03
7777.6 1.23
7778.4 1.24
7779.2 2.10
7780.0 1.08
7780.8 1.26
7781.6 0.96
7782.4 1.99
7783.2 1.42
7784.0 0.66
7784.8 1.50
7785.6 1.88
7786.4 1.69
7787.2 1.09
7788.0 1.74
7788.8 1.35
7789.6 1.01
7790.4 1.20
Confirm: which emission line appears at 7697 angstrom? H-alpha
